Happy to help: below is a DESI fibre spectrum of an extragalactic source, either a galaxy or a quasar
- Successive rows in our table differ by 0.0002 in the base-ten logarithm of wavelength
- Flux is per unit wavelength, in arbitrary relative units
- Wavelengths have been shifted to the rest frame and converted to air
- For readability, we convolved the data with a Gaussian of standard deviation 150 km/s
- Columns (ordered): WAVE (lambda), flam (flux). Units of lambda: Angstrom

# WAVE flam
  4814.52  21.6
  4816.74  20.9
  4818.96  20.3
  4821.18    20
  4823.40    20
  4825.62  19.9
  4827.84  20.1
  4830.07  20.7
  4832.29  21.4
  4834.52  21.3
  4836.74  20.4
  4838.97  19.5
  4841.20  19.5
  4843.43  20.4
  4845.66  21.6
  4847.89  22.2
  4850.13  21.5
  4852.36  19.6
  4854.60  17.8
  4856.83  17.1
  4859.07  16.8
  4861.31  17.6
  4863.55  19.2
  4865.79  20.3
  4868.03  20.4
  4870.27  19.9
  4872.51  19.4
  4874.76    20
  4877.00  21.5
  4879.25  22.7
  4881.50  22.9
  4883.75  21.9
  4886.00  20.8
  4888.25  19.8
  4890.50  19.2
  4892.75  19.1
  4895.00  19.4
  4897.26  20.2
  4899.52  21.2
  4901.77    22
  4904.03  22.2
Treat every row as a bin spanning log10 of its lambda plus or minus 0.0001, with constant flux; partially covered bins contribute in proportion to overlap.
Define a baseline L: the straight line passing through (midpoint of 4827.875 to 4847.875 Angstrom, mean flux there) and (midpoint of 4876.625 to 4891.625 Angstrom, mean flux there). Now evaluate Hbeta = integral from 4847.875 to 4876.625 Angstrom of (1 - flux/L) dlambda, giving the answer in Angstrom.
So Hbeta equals 2.3 Angstrom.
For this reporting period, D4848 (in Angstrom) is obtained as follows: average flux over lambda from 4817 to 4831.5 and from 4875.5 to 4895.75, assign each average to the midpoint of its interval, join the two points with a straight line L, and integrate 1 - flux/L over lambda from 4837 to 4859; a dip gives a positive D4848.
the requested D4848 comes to 0.7 Angstrom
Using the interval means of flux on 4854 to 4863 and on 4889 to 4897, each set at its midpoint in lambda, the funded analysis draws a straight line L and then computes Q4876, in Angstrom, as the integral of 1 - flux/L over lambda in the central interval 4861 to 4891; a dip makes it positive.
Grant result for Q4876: -3.41 Angstrom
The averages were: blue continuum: 17.4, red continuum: 19.4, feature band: 20.5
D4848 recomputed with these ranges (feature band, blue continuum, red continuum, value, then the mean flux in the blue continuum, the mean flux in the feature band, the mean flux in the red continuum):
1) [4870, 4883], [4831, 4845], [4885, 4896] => -0.85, 20.5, 21.2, 19.7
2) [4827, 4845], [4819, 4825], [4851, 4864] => -1.12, 20.1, 20.4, 18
